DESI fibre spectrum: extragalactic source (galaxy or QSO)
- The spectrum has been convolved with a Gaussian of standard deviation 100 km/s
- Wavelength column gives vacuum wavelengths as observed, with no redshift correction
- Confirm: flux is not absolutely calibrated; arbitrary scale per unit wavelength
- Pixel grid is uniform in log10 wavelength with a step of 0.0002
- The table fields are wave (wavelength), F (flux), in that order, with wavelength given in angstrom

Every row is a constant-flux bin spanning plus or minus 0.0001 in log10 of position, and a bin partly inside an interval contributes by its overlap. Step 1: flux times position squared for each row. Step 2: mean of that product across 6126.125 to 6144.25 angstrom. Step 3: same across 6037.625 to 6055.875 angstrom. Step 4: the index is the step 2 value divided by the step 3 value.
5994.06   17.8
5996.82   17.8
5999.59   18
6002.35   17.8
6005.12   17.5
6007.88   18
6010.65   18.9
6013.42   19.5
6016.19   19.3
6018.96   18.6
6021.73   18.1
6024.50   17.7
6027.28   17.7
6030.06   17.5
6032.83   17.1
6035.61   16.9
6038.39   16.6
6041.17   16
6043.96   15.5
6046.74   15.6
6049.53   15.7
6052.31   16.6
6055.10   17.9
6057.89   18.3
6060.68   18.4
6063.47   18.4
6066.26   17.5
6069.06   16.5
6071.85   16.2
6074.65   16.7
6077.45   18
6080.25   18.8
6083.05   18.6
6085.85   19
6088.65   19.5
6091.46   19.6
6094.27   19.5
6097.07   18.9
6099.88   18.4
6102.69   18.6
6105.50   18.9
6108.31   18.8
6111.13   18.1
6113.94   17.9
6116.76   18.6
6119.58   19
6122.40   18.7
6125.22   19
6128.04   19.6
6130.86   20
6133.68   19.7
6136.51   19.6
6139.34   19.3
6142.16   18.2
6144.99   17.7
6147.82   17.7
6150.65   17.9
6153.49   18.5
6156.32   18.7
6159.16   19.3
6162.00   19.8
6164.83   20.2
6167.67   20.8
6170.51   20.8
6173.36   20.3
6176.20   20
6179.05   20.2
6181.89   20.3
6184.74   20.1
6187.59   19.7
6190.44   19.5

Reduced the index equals 1.2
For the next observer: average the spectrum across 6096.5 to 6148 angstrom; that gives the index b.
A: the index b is 18.8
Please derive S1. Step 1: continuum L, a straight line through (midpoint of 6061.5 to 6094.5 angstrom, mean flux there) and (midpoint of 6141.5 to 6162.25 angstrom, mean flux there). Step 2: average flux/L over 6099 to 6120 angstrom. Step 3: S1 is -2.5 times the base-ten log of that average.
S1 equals -0.02 mag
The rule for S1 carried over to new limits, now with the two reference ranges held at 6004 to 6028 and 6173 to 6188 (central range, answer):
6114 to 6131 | 0.03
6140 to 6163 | 0.08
